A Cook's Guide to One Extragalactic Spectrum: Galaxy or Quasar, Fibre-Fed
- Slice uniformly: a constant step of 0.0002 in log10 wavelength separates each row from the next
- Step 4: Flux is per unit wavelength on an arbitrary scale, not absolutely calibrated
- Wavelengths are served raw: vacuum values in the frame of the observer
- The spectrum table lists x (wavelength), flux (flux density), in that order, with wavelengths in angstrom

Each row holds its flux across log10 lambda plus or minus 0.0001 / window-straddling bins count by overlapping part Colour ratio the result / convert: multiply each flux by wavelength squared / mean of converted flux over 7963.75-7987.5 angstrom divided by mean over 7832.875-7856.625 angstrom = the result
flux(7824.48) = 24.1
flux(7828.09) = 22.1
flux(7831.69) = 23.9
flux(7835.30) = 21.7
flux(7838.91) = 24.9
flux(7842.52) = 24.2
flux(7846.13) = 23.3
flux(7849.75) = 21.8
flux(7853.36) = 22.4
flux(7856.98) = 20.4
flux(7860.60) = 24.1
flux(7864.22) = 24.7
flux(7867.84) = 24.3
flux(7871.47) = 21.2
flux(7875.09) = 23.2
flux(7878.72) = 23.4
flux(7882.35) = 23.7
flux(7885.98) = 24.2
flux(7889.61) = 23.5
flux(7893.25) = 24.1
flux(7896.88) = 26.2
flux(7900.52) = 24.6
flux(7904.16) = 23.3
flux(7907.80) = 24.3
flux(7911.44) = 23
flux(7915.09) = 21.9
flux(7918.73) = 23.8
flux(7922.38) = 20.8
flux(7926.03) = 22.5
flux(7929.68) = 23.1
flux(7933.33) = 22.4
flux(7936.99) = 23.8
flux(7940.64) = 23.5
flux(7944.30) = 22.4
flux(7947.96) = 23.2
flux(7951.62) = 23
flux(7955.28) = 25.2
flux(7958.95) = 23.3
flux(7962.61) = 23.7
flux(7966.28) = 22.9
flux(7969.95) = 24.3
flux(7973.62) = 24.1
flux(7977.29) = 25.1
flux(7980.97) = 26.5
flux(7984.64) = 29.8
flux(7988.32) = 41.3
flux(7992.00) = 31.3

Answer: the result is 1.18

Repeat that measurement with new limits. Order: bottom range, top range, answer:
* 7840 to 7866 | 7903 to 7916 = 1.02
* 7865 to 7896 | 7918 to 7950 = 0.98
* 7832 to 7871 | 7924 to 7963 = 1.03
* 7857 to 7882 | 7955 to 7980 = 1.06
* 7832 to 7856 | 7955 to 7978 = 1.07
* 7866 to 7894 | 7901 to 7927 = 0.99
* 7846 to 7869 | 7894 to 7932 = 1.03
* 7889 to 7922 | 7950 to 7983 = 1.04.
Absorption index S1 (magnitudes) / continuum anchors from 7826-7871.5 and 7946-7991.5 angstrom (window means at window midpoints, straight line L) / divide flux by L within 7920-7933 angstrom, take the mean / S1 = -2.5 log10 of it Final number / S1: 0.13 mag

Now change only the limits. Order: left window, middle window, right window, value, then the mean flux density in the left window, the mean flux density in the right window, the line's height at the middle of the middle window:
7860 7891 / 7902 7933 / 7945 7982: 0.044 mag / 23.6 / 24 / 23.8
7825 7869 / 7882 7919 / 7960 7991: 0.043 mag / 23.2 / 27.2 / 24.9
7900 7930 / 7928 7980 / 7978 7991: 0.178 mag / 23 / 31.8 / 27.9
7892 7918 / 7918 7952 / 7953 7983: 0.062 mag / 23.9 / 24.4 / 24.1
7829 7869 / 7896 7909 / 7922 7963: -0.060 mag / 23.2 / 23.1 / 23.2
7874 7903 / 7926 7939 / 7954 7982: 0.055 mag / 24.1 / 24.3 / 24.2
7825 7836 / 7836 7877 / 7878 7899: 0.016 mag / 22.8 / 24.2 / 23.5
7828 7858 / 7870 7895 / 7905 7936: -0.026 mag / 22.8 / 22.8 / 22.8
